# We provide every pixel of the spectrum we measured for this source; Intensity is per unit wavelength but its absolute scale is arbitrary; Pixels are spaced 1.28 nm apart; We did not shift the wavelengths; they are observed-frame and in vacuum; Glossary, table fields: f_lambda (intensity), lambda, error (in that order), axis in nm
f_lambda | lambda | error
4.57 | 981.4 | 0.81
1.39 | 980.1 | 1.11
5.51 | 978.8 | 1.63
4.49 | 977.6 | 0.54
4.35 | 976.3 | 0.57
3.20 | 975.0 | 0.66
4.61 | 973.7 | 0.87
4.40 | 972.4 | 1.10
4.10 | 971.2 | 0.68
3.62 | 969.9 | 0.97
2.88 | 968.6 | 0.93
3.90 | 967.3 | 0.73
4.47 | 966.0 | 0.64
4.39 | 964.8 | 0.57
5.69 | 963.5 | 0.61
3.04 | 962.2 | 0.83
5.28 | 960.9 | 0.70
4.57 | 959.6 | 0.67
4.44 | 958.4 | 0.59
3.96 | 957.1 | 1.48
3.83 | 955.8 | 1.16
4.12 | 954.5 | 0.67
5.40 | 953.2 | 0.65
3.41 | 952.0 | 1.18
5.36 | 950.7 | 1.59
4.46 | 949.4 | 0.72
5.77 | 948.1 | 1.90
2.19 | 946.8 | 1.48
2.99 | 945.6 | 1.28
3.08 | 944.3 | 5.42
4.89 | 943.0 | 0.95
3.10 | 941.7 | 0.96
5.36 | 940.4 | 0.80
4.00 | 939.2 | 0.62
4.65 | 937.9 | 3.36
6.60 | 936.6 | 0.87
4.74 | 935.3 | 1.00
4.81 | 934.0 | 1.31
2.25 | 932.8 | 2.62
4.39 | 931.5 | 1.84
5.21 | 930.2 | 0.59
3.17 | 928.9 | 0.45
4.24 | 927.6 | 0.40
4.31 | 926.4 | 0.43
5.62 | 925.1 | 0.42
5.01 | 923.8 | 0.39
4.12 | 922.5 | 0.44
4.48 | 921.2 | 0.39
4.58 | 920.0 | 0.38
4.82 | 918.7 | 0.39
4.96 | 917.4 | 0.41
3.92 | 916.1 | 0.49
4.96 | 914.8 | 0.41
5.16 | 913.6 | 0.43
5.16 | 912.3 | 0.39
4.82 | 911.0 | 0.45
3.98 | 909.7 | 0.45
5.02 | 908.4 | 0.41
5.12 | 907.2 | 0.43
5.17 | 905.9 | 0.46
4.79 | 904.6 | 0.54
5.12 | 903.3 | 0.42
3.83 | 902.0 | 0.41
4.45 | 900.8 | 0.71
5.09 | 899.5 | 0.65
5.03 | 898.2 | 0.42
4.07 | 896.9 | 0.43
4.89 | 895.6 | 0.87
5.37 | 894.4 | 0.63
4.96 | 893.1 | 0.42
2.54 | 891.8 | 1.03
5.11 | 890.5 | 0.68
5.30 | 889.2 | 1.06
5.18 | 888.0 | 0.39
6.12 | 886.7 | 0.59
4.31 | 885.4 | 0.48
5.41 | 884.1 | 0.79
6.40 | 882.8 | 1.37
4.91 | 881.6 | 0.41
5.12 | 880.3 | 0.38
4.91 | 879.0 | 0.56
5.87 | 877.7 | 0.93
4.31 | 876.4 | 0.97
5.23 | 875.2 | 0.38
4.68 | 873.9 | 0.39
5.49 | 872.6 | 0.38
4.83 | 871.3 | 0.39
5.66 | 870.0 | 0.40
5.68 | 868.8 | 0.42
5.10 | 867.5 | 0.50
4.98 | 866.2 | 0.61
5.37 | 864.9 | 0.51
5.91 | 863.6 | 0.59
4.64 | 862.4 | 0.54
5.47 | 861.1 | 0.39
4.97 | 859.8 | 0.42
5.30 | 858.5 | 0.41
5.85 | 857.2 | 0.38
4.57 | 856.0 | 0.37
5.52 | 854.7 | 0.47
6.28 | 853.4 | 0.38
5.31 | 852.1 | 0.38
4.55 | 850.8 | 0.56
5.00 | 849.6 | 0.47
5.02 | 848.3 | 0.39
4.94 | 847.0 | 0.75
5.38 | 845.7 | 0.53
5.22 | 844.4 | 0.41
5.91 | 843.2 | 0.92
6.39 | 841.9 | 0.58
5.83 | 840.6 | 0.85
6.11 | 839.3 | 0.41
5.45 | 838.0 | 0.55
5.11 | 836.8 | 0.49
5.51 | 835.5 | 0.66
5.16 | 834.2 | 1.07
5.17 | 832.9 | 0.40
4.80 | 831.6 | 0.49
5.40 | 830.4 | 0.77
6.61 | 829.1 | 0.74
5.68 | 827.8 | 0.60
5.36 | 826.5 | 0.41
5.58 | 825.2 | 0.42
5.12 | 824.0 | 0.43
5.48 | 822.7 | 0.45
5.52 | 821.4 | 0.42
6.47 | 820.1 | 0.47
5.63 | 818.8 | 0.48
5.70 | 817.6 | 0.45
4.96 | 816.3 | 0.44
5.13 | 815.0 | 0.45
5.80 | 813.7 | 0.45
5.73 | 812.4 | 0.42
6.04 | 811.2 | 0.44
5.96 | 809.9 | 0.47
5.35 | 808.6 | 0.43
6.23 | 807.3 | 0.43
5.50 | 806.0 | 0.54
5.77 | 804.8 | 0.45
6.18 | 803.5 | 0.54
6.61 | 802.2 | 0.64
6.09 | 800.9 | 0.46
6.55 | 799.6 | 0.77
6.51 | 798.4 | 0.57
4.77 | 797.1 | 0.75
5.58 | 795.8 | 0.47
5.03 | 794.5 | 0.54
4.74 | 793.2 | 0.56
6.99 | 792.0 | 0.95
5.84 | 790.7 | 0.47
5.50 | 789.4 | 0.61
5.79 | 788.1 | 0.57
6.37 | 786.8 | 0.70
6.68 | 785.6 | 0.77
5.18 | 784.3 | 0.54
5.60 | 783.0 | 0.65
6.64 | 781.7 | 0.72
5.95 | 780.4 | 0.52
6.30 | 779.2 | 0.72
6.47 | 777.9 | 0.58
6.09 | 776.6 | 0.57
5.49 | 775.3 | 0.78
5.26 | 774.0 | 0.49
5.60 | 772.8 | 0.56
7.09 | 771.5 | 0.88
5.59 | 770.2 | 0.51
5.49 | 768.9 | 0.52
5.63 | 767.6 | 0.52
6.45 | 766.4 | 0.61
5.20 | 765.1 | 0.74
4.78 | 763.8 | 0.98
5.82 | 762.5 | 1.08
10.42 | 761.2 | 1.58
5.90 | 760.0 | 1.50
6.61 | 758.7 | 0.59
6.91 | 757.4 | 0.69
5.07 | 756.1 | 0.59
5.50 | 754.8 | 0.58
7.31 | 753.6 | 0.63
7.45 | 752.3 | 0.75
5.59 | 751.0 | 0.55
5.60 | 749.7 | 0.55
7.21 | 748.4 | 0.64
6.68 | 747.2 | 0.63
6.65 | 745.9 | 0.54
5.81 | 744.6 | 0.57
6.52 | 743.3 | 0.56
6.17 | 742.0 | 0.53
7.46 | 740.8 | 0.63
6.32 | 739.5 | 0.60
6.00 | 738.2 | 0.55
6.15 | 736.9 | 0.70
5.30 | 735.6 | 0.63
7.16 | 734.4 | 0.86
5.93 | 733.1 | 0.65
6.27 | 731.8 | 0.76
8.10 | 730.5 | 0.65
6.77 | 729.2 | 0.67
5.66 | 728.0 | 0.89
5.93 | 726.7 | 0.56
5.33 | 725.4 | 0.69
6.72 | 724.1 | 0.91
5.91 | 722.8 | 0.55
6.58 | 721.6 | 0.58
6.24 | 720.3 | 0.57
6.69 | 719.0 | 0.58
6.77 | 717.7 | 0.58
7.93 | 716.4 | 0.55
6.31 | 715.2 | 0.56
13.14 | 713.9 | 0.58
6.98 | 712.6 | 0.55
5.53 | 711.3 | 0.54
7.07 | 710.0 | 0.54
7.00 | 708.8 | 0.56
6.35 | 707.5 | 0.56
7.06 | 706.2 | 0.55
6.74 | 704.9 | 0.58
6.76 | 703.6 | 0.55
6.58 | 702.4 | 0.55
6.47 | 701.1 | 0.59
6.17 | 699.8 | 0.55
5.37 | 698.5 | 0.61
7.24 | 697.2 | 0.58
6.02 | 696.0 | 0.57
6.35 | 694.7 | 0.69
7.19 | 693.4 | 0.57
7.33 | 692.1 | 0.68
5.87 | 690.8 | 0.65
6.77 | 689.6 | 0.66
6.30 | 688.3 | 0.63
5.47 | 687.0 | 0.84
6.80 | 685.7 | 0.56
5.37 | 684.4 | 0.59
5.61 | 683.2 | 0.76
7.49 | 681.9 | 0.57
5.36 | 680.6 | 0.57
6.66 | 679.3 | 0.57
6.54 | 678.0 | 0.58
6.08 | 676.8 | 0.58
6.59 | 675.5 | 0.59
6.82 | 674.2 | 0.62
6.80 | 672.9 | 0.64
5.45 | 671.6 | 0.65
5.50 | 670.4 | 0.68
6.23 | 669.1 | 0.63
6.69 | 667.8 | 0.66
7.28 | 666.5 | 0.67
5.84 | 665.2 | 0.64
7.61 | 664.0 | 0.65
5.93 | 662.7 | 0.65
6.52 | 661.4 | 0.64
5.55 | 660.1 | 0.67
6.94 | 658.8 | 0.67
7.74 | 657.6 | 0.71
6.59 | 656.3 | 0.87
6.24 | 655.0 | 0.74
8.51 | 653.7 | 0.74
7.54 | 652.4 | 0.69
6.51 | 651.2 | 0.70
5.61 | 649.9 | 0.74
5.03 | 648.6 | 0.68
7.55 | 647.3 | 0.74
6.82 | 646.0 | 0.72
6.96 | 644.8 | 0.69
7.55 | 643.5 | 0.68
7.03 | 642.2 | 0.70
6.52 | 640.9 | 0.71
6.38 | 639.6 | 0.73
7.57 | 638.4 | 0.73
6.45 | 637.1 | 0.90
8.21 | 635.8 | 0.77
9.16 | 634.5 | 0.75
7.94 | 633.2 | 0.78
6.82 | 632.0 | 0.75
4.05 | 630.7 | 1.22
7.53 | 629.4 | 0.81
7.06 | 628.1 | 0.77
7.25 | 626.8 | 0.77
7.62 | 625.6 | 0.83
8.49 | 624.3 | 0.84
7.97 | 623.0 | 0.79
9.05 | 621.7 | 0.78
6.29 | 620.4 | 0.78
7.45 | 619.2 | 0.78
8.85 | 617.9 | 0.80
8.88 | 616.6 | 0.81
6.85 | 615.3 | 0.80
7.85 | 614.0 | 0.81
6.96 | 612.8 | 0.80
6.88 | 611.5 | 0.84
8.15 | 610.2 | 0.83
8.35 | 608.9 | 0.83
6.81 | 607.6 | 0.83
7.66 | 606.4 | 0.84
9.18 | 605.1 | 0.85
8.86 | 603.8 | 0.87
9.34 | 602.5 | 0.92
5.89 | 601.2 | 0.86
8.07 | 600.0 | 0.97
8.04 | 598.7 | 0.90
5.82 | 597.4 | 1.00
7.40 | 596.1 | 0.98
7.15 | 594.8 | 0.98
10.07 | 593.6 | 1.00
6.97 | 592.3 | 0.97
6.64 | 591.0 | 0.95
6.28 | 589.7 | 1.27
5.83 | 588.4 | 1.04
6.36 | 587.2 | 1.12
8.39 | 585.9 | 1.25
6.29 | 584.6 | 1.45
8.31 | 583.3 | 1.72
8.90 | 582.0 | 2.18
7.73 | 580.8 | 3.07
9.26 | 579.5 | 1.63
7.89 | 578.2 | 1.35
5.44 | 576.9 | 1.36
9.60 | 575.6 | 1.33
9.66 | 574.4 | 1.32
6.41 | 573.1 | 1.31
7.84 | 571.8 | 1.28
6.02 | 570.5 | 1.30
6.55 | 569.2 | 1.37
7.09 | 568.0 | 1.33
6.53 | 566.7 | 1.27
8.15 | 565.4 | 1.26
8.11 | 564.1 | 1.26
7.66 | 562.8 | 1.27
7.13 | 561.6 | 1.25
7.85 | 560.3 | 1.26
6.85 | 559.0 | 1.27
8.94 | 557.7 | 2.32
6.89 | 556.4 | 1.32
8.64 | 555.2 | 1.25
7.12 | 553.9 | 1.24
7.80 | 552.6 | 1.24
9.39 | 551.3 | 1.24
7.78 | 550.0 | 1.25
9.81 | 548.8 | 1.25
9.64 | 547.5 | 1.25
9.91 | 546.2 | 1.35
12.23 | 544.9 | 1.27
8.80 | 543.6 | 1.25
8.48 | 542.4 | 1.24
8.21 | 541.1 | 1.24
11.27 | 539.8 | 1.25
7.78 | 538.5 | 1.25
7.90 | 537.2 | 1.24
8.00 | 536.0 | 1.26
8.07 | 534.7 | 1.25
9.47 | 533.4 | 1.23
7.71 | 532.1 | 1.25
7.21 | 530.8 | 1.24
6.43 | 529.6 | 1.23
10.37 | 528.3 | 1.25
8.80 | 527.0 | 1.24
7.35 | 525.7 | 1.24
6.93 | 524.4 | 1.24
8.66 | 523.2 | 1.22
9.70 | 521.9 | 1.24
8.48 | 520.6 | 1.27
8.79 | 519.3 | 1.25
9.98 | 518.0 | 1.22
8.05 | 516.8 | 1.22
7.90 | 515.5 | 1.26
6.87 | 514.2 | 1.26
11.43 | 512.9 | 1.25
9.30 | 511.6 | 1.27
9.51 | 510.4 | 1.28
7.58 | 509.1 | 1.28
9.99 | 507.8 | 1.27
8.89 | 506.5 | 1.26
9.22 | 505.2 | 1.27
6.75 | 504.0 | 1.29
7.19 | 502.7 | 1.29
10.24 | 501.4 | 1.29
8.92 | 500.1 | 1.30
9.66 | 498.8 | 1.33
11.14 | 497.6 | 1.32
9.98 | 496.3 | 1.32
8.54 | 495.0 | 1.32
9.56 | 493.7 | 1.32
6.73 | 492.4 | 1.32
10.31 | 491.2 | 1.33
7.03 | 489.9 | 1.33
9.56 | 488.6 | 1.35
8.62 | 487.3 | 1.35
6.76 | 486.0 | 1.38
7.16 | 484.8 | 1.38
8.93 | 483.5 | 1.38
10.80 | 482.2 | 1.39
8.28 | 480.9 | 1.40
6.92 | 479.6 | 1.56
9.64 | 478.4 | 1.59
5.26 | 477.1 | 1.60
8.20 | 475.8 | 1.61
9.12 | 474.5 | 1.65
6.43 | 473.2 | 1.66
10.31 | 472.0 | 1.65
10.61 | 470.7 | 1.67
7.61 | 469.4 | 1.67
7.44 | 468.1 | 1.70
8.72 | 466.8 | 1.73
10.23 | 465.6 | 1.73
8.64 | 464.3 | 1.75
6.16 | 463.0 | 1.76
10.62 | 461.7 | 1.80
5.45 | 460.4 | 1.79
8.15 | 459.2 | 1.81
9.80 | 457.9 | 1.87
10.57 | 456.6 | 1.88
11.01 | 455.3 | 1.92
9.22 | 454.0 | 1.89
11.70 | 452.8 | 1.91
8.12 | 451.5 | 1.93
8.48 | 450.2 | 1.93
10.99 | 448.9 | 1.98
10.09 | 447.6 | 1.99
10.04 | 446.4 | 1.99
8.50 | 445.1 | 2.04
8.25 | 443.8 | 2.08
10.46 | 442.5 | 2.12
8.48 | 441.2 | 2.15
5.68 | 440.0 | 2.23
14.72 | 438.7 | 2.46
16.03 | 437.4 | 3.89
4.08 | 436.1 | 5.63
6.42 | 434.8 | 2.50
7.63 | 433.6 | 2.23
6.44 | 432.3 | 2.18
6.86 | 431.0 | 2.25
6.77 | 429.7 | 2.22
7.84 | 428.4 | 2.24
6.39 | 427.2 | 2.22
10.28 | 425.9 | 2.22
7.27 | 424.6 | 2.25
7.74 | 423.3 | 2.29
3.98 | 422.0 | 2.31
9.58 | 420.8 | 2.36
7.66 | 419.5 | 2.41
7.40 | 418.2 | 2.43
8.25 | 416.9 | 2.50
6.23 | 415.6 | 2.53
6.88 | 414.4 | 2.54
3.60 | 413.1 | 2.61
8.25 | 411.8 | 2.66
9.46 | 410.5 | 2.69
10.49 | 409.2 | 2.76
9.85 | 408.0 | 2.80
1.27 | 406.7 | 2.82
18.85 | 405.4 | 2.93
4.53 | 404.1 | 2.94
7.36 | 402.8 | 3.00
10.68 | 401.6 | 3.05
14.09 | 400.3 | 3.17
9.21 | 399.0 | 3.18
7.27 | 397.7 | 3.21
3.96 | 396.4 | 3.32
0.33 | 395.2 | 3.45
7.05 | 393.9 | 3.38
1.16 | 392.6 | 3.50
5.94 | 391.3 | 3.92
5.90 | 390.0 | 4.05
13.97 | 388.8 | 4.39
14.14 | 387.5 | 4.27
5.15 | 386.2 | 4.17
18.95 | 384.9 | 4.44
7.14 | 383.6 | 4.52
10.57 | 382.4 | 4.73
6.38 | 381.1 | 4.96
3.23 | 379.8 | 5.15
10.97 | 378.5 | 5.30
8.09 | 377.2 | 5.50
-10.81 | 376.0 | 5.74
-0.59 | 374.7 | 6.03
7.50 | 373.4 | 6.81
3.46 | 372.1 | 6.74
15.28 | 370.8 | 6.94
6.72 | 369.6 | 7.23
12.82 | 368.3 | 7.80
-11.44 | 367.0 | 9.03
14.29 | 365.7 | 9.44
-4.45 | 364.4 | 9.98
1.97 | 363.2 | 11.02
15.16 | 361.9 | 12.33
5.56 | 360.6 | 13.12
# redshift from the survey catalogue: 0.088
